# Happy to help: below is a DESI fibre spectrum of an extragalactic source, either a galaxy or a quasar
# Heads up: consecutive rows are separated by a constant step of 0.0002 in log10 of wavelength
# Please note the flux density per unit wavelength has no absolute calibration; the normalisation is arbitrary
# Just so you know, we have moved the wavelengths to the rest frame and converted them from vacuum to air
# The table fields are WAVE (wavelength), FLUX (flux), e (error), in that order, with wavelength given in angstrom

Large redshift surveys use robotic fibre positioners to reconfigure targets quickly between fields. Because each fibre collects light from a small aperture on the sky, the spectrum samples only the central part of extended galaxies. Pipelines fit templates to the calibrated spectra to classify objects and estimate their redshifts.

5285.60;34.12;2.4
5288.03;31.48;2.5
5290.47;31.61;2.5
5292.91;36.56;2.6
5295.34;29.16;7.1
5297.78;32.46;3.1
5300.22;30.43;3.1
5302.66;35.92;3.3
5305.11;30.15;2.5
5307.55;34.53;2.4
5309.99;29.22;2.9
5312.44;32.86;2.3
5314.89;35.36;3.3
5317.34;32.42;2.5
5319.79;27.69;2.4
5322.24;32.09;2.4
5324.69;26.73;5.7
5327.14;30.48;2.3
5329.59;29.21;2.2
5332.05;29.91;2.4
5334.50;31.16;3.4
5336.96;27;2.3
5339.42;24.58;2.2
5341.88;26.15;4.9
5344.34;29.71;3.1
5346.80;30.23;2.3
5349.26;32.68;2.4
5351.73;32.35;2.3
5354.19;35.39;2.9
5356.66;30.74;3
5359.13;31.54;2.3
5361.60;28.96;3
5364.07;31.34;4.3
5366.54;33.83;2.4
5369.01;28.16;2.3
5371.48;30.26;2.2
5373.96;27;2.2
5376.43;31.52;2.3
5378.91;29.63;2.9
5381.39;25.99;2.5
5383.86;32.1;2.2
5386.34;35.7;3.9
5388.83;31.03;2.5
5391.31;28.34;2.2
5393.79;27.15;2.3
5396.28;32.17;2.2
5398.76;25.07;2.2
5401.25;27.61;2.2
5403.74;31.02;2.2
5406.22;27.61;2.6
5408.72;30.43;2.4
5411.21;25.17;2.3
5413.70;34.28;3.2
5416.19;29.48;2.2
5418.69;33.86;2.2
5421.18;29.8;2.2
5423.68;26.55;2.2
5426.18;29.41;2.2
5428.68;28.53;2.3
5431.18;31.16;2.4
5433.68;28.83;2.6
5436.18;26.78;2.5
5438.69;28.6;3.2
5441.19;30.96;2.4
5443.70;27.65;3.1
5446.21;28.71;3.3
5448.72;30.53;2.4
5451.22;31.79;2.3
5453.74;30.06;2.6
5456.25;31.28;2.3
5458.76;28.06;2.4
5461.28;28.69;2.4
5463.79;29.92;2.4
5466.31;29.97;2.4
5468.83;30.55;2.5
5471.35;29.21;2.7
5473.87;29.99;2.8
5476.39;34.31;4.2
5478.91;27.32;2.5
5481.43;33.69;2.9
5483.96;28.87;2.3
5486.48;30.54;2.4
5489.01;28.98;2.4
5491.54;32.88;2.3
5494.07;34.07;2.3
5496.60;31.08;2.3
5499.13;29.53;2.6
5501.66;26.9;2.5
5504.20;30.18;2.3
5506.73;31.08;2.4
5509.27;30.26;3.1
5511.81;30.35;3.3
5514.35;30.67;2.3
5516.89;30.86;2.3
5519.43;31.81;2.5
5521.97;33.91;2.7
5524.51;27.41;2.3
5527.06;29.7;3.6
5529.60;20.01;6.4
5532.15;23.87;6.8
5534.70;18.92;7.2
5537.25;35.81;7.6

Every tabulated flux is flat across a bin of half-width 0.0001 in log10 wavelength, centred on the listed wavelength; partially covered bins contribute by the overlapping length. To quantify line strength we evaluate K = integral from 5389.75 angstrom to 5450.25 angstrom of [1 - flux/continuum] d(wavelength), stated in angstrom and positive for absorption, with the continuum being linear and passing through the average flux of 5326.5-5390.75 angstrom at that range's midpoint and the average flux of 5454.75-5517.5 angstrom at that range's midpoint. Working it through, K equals 2.2 angstrom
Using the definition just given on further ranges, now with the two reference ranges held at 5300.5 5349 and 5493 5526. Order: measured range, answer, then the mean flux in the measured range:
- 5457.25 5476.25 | 0.46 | 29.8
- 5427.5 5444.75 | 0.87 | 28.9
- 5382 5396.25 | -0.16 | 30.8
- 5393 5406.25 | 0.82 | 28.6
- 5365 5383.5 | 0.47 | 29.7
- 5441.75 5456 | 0.28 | 29.9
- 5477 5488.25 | 0.10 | 30.3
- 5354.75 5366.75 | -0.36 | 31.3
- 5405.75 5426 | 0.50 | 29.7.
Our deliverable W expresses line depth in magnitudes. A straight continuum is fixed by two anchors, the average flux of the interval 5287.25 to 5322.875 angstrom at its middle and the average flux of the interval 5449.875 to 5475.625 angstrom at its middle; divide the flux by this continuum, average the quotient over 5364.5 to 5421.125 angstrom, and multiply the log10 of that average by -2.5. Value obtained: 0.038 mag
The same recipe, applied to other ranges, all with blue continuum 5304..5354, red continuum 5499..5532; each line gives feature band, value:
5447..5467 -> -0.02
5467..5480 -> -0.03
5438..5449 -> 0.02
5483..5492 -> -0.03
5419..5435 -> 0.02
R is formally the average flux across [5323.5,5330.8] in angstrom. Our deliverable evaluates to 28.8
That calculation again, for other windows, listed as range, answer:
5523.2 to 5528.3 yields 28.6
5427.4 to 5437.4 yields 28.8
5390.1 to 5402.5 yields 28.1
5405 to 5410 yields 29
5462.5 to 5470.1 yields 30.1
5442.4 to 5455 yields 29.7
